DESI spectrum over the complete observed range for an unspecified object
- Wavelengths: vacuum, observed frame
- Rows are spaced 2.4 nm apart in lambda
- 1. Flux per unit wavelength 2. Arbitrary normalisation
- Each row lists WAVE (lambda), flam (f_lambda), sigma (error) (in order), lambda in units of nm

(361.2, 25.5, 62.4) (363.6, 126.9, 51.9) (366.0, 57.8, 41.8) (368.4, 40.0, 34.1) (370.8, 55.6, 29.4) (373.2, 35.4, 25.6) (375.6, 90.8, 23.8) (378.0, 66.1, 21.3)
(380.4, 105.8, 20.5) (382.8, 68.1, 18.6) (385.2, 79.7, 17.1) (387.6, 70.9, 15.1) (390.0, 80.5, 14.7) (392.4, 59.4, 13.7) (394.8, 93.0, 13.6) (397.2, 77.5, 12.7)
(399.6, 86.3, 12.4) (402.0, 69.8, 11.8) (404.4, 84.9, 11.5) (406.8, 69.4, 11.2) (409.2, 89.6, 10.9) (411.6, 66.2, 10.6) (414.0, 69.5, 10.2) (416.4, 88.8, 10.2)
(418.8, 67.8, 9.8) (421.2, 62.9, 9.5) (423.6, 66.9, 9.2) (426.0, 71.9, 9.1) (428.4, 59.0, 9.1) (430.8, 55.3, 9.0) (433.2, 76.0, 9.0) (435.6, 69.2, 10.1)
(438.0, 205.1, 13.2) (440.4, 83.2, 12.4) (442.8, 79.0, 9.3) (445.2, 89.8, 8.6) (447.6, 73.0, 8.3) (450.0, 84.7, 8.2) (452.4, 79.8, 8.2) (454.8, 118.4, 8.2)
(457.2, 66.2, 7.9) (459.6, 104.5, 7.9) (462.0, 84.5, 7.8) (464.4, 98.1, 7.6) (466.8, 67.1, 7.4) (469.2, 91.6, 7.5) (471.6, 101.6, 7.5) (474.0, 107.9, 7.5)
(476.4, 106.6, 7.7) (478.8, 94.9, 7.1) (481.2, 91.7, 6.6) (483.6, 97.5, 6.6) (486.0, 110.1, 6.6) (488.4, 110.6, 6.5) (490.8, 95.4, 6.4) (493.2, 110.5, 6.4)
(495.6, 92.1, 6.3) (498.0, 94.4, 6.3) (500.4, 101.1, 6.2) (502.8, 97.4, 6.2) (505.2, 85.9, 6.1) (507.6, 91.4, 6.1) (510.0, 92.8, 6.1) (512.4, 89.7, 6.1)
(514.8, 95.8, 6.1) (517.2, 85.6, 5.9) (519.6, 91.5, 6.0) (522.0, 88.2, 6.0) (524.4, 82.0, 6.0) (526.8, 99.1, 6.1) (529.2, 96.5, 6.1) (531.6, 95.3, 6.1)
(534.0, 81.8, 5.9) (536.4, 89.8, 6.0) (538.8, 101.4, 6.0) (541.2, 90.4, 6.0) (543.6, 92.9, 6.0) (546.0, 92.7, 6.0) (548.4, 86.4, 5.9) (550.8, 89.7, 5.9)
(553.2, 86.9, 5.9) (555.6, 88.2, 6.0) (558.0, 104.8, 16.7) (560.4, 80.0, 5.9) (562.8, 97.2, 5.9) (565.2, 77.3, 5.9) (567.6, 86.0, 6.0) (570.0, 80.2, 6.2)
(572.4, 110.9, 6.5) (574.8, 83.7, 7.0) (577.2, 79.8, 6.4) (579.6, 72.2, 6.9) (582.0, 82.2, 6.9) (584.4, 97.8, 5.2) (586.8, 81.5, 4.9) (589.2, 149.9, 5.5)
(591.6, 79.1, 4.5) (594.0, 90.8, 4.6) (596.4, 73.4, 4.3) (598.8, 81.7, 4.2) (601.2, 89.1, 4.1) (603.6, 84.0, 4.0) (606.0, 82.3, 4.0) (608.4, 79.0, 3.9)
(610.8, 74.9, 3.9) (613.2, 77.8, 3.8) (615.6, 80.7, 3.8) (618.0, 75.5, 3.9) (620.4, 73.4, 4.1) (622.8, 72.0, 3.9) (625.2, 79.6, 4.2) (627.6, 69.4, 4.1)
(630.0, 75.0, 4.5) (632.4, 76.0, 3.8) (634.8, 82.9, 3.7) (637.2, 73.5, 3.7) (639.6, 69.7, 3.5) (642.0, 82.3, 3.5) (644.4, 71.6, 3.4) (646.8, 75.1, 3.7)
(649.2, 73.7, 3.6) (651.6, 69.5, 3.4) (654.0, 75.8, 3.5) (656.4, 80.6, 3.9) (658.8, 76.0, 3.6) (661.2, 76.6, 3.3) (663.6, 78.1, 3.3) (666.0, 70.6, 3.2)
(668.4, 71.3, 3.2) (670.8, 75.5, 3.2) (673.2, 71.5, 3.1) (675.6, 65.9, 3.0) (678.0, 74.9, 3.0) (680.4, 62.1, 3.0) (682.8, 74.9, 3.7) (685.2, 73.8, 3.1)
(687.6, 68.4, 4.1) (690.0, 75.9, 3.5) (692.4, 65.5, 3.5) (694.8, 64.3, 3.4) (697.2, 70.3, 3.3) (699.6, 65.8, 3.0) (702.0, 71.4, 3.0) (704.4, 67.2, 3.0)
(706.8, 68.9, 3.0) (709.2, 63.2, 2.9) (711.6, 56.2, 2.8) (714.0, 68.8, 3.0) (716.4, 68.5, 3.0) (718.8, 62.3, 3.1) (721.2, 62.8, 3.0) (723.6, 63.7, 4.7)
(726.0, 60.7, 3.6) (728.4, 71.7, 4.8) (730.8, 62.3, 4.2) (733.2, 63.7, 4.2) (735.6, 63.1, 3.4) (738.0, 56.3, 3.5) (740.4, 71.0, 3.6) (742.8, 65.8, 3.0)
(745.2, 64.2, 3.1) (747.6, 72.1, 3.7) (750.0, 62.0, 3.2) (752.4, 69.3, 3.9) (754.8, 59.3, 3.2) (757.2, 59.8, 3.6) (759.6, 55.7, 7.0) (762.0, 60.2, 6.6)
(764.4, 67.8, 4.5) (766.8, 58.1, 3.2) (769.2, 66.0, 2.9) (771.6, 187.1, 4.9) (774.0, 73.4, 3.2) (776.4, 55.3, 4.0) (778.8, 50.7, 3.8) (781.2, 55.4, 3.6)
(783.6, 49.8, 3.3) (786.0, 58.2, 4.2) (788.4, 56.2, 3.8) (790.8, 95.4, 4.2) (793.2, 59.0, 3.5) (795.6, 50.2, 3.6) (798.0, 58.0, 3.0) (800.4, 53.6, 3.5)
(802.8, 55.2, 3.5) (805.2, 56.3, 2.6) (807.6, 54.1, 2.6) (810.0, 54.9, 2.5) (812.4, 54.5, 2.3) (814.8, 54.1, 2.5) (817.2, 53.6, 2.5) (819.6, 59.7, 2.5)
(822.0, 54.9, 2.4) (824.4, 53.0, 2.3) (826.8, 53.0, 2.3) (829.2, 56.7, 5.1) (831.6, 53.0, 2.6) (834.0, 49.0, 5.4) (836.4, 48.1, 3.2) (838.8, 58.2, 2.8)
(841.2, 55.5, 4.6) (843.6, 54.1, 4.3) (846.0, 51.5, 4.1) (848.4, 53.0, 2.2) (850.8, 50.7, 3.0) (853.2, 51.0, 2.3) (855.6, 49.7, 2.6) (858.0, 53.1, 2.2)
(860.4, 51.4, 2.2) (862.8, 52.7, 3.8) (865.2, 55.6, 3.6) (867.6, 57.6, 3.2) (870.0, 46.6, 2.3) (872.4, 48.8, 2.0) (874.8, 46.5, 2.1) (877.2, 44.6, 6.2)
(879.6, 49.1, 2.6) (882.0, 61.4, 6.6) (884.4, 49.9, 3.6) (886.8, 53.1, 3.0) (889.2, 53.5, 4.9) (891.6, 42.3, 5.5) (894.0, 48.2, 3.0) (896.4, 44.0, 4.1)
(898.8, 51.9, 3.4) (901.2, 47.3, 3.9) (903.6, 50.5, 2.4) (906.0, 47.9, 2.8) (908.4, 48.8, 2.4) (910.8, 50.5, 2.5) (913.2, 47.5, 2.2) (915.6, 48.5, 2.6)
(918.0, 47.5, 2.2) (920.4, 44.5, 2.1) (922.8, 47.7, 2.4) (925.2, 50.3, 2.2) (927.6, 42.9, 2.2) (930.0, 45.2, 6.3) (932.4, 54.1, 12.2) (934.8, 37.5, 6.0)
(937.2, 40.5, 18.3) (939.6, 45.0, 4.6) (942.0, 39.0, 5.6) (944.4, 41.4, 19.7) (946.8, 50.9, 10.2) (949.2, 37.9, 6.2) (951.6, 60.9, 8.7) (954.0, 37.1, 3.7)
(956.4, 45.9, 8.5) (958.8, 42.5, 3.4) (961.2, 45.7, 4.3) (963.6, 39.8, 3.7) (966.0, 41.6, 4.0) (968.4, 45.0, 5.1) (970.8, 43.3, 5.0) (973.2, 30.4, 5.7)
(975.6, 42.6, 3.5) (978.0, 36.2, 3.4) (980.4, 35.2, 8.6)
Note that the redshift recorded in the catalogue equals 0.176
